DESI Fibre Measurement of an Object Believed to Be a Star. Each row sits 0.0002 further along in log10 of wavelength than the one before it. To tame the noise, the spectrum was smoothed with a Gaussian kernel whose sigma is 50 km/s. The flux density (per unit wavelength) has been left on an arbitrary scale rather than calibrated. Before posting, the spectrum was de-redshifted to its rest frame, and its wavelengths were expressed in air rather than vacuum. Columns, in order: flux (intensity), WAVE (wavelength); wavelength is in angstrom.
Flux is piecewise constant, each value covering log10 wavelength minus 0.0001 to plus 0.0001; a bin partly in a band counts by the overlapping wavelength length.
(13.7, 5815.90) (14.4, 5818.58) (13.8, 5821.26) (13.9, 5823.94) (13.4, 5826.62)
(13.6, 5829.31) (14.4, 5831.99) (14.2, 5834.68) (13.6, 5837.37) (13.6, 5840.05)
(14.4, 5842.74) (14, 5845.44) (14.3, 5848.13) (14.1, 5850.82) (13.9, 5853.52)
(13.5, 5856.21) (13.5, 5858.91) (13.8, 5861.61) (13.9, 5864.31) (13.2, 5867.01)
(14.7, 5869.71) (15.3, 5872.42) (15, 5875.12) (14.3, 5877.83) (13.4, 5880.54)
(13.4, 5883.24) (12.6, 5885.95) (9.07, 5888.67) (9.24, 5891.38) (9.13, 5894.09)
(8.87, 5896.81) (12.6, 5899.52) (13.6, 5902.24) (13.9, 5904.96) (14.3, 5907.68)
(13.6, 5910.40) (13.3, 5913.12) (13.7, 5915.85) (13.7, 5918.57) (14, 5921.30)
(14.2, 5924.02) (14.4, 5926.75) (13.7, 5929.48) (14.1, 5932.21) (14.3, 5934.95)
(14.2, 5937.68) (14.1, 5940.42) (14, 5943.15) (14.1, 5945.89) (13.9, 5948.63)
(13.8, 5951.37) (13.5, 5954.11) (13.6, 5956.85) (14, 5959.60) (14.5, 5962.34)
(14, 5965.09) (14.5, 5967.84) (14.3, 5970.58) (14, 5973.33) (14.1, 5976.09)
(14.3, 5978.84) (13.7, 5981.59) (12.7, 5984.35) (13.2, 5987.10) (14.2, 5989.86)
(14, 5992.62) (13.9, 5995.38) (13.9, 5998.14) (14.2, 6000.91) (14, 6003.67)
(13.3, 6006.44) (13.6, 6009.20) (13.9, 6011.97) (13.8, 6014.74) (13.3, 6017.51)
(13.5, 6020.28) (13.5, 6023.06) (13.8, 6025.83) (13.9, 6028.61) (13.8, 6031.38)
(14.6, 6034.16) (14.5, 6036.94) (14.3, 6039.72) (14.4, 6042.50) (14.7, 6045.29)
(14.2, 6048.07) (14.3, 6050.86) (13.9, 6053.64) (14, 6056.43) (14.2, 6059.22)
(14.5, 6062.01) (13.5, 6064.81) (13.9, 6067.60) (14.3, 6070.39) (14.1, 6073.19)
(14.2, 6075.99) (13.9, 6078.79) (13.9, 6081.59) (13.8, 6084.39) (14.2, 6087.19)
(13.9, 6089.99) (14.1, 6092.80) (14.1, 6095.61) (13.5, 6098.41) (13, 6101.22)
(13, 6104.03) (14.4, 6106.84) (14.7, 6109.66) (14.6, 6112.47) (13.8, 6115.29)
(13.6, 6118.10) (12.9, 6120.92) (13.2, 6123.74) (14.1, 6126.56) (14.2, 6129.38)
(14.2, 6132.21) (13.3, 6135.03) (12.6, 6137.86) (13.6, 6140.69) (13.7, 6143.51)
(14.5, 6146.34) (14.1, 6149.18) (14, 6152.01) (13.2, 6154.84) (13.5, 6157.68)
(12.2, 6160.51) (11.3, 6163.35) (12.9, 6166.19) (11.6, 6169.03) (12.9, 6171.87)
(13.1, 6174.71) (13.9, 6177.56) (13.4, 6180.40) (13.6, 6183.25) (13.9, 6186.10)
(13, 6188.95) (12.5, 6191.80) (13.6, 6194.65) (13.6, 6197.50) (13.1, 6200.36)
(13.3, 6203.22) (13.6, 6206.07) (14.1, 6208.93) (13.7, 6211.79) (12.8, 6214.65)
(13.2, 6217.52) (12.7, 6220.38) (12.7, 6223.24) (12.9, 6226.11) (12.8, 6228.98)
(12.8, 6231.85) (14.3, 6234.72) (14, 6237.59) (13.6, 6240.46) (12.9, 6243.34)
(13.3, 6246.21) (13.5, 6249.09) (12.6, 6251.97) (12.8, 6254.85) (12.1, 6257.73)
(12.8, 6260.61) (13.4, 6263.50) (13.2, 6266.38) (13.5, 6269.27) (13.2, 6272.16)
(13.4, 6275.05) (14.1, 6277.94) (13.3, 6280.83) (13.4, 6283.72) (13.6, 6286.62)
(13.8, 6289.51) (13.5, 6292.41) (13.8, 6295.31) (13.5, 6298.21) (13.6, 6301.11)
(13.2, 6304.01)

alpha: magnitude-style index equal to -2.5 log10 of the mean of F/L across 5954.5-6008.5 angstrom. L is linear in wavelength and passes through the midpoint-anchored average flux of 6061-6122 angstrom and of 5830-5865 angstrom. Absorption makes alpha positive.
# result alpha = 0.00 mag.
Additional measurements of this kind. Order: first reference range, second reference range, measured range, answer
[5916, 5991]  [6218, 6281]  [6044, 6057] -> -0.04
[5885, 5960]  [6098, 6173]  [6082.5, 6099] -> -0.05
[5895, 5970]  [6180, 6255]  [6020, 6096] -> -0.04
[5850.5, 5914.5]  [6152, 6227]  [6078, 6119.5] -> -0.07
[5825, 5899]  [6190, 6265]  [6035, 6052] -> -0.10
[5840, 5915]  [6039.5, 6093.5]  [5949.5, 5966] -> -0.03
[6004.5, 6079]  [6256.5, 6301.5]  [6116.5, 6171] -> 0.04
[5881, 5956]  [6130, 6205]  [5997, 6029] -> -0.04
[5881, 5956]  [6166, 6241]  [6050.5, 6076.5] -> -0.07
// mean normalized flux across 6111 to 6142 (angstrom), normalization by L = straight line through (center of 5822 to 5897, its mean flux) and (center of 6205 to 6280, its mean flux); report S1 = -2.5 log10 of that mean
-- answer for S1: -0.032 mag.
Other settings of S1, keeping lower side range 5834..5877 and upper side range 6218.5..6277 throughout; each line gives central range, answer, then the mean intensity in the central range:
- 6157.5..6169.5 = 0.09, 12.2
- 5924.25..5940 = -0.02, 14.1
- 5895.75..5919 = 0.07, 13.1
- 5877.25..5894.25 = 0.20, 11.6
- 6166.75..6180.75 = 0.03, 12.9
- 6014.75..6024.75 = 0.01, 13.5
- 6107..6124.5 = -0.03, 13.9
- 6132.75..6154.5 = -0.02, 13.7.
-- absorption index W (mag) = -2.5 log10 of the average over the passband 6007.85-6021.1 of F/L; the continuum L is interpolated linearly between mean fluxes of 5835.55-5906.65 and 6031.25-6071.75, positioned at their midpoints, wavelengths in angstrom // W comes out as 0.029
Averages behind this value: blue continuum 13.1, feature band 13.6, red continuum 14.2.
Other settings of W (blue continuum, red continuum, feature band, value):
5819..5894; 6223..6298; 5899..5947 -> -0.03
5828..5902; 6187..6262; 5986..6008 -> -0.05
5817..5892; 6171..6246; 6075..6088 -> -0.04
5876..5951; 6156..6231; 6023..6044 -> -0.08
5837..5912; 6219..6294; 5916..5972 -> -0.07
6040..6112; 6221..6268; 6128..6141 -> 0.01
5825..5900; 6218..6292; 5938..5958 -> -0.05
